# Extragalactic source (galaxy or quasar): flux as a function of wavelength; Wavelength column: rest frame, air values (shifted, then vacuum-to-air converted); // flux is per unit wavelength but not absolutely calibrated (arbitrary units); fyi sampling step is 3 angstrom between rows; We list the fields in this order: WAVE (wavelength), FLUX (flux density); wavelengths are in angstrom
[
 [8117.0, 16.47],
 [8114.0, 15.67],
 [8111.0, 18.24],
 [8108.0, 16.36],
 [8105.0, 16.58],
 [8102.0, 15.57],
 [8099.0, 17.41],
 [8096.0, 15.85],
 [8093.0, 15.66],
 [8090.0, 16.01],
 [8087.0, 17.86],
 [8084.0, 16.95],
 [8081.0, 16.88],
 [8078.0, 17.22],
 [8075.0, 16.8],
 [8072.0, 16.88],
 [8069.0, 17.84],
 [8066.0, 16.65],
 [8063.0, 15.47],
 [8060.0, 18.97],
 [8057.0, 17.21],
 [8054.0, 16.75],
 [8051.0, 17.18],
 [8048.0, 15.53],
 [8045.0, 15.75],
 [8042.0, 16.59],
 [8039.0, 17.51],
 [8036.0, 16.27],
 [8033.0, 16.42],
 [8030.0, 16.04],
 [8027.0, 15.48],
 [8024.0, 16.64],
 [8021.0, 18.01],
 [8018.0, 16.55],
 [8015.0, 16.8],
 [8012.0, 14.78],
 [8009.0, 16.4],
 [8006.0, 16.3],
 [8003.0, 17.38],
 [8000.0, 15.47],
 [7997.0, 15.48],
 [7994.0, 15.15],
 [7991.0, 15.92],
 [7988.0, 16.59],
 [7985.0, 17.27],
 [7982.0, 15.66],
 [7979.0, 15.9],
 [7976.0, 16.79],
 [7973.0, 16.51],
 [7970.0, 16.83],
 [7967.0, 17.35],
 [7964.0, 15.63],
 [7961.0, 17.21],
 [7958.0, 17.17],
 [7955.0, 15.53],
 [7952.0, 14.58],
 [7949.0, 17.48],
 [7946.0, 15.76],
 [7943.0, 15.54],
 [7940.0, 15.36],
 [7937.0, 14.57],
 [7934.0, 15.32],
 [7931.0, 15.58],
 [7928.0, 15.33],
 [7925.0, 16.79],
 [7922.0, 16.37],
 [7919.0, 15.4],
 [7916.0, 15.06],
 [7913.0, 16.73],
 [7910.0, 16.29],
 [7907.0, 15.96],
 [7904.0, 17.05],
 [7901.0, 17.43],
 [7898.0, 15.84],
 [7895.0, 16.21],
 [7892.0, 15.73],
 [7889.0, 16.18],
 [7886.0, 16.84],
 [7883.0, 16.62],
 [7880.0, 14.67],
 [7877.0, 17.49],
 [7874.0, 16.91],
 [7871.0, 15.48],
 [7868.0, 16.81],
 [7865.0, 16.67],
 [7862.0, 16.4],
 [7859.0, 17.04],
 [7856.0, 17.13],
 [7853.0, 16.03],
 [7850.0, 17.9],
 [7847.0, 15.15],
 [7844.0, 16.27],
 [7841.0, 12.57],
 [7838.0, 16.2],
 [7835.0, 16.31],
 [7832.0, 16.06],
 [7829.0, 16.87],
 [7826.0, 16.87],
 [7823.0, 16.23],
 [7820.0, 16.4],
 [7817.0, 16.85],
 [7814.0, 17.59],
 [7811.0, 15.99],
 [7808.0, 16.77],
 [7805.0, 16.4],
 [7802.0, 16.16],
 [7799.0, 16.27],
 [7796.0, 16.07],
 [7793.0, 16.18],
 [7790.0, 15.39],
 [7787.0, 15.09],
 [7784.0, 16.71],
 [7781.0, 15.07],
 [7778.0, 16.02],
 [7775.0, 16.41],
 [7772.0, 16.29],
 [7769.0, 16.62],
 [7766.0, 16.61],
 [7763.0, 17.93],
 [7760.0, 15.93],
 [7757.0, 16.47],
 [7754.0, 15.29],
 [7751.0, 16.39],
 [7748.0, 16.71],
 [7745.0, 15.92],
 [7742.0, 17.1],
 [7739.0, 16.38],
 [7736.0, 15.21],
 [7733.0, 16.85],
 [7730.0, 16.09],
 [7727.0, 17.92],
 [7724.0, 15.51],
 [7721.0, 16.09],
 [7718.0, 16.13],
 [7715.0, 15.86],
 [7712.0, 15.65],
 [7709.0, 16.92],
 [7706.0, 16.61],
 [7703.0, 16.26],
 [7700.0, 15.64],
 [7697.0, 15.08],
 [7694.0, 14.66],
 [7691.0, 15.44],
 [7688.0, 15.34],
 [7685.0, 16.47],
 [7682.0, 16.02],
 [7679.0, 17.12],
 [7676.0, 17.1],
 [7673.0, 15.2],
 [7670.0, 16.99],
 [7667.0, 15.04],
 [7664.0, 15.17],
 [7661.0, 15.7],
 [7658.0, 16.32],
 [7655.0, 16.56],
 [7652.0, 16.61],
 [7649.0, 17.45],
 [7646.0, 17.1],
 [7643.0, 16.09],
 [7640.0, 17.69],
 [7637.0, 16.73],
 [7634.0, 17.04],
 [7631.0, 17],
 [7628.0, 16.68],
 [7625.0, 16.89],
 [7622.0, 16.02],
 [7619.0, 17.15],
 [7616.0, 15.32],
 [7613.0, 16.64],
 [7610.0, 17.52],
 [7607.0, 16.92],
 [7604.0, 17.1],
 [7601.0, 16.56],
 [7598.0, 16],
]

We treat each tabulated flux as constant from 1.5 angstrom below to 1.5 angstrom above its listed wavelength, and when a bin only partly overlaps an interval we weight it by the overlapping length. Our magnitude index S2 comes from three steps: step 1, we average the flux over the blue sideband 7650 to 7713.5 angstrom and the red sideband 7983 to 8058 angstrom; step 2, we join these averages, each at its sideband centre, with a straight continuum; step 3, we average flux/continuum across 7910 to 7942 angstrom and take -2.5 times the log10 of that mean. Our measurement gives 0.04 mag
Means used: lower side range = 16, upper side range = 16.4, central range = 15.7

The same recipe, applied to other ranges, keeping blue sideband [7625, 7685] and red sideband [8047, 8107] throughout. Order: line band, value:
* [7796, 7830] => 0.00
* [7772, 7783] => 0.04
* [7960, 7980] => 0.01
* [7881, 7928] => 0.03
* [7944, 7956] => 0.06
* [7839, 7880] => 0.03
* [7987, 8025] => 0.03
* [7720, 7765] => 0.01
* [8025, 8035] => 0.05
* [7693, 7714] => 0.05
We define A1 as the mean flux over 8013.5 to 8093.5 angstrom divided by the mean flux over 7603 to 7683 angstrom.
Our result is 1.0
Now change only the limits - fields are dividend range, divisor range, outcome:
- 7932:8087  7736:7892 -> 1.01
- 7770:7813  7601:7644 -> 0.96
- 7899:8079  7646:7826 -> 1.01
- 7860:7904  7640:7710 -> 1.02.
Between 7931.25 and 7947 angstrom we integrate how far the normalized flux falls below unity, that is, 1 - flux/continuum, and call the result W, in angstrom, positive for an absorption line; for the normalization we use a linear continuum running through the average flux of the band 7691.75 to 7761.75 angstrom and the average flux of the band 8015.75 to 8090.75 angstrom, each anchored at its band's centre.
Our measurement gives 1.2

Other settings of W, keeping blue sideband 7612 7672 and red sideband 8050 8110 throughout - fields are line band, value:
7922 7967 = 2.2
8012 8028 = 0.2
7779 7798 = 1.0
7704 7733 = 0.4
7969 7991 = 0.4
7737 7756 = 0.3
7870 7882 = 0.3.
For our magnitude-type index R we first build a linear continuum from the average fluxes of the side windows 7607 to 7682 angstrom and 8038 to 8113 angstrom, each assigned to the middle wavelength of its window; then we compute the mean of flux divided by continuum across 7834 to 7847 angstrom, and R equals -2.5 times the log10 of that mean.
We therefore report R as 0.09 mag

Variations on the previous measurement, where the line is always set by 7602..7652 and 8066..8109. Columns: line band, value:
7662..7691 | 0.05 mag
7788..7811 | 0.04 mag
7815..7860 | 0.03 mag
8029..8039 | 0.02 mag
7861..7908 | 0.02 mag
